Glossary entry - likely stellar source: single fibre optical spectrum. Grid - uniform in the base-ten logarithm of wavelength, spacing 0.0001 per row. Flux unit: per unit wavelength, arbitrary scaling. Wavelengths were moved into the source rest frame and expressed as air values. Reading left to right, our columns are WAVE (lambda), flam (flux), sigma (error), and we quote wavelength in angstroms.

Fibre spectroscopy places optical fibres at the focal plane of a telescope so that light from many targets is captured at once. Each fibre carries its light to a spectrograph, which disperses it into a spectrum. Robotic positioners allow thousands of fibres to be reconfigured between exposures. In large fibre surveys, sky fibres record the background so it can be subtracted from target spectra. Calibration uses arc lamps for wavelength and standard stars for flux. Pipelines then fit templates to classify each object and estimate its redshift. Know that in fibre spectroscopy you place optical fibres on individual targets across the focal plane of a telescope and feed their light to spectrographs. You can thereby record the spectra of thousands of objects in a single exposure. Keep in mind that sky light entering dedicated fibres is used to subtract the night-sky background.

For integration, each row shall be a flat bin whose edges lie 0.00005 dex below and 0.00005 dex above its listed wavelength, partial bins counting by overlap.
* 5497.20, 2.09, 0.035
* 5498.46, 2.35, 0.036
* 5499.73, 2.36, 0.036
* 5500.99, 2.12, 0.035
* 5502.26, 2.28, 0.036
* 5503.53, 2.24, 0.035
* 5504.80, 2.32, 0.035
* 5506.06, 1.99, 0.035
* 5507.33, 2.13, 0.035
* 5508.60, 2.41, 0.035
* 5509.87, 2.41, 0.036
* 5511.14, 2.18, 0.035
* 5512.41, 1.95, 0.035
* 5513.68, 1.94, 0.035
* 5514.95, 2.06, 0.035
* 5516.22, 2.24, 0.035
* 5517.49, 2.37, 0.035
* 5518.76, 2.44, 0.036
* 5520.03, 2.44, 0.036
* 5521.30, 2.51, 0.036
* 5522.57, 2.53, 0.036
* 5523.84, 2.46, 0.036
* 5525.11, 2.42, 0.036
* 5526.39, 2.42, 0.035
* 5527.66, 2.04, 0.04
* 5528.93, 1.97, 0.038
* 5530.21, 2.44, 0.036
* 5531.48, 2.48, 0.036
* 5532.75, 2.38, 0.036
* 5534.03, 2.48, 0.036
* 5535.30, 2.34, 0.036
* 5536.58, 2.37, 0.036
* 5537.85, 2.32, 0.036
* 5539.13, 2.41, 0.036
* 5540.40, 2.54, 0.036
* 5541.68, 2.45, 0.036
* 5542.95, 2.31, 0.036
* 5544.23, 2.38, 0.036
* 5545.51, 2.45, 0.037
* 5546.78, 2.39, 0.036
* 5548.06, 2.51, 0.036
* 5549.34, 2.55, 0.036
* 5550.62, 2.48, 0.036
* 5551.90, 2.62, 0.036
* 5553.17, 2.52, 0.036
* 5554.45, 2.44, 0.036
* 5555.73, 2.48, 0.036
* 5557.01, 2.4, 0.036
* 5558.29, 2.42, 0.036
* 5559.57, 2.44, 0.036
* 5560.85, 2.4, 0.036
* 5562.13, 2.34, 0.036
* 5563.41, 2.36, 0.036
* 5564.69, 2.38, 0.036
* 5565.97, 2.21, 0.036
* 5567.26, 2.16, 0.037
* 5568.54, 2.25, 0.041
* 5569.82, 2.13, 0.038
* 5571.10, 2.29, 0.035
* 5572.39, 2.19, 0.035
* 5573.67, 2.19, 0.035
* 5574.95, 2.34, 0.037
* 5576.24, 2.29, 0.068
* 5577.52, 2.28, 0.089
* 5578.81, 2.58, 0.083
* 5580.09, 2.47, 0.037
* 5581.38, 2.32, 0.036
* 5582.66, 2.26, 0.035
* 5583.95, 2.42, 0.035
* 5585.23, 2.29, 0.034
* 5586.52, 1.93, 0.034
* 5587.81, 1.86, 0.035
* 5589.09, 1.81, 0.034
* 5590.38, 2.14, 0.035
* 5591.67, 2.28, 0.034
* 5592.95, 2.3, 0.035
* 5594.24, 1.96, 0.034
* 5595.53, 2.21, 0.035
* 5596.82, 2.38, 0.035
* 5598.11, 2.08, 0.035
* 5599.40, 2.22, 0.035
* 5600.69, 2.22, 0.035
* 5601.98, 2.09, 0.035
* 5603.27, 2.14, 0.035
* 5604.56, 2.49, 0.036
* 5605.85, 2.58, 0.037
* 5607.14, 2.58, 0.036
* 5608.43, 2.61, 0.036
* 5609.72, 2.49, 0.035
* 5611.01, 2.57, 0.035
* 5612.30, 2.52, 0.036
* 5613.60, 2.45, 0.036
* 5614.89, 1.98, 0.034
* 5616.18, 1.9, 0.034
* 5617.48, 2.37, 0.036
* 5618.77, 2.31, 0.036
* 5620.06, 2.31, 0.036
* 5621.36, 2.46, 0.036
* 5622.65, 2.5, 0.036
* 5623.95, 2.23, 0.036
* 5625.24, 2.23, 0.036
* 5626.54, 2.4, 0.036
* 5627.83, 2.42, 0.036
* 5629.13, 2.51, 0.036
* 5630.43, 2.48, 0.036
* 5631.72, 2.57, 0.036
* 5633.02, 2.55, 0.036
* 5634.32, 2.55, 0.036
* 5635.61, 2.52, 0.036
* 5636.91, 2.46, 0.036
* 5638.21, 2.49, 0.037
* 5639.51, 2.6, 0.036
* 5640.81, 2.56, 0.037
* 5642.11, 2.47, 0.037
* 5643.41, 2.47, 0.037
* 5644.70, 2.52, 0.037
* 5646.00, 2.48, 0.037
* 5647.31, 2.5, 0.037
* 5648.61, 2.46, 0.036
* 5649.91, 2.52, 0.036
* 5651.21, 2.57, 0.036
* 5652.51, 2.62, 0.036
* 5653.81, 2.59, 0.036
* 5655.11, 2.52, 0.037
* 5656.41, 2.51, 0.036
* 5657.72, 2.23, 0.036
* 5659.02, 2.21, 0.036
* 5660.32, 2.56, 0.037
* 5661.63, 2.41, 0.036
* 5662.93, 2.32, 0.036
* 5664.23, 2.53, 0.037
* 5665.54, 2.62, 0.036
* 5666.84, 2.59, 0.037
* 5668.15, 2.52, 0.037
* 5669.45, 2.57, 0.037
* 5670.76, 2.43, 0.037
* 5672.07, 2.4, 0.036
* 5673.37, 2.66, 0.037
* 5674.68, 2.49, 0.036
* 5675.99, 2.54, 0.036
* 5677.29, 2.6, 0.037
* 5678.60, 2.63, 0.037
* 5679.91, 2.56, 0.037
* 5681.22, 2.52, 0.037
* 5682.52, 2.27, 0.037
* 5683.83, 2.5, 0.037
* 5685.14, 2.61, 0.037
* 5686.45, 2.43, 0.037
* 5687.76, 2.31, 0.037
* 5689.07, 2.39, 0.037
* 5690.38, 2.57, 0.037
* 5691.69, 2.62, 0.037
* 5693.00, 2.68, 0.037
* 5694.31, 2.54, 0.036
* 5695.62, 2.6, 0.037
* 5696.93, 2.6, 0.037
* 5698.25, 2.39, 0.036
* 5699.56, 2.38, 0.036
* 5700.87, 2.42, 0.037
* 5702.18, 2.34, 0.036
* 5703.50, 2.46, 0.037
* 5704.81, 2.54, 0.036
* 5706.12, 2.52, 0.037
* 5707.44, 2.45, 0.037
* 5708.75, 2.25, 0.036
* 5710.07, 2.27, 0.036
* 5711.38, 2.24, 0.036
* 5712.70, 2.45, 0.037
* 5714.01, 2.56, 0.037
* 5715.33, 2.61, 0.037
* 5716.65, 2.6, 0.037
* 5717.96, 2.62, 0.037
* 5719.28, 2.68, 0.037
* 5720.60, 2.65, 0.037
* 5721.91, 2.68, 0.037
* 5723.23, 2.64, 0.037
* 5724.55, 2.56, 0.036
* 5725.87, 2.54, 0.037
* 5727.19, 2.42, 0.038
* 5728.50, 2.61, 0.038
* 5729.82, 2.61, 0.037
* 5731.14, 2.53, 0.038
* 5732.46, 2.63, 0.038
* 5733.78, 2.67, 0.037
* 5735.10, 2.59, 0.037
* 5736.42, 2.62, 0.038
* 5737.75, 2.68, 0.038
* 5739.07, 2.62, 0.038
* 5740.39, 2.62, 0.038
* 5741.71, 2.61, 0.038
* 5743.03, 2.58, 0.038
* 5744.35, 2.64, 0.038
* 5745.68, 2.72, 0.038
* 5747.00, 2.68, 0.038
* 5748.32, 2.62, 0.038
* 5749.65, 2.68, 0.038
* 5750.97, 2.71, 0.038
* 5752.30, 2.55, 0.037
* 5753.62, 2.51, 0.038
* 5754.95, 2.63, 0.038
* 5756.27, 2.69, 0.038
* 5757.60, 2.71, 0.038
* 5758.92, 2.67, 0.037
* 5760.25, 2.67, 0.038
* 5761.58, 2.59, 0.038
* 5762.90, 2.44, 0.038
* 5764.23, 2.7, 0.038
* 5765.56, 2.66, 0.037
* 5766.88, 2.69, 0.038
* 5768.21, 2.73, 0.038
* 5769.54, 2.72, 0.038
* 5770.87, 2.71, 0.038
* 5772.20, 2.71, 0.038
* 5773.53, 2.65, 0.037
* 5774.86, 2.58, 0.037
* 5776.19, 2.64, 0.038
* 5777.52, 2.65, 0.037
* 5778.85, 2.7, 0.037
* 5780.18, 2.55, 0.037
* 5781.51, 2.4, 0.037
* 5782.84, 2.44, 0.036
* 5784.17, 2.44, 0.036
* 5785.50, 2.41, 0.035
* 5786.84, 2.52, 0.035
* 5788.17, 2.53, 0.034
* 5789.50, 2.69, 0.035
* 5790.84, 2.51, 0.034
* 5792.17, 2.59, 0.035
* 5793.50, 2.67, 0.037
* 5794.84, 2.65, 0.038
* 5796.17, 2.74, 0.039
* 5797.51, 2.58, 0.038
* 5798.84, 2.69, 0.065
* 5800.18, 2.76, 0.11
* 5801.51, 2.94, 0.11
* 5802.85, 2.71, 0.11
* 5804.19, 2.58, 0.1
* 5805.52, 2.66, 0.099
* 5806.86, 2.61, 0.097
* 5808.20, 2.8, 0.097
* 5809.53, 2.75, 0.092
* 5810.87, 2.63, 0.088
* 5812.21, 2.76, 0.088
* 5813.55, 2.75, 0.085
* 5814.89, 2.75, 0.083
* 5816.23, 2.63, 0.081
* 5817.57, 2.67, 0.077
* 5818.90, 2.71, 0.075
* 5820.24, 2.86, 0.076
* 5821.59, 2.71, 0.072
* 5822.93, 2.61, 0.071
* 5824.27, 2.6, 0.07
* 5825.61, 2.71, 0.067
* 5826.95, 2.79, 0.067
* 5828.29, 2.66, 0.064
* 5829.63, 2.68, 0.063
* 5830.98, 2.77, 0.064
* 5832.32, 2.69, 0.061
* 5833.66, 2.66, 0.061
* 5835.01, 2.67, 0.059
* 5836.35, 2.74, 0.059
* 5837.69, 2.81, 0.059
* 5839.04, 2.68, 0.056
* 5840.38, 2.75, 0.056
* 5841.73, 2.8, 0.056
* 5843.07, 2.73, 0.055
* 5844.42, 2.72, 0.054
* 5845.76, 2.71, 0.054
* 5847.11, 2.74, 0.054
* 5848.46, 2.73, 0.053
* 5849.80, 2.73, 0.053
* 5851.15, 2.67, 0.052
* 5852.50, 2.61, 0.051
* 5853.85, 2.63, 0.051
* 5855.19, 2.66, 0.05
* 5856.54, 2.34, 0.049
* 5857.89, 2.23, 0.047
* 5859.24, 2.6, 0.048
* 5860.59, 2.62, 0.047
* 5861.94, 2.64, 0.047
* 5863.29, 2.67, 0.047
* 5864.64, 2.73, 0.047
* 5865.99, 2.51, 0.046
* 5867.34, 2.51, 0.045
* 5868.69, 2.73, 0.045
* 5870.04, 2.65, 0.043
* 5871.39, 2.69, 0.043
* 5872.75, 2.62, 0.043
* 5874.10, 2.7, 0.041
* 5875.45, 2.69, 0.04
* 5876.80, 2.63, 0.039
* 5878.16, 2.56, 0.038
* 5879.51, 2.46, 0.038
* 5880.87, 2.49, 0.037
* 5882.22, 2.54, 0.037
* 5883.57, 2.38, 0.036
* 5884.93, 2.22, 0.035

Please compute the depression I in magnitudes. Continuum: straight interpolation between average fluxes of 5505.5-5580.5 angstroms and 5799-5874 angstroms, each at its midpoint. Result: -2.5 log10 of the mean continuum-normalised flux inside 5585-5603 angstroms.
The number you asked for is 0.135 mag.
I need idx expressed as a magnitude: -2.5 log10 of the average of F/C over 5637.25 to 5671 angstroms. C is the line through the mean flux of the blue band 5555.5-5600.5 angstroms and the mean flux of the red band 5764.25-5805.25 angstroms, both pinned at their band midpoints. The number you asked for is -0.045 mag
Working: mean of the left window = 2.26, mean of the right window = 2.63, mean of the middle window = 2.5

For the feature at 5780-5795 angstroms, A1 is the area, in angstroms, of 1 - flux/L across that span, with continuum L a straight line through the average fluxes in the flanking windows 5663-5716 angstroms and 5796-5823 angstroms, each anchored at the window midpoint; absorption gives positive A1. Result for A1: 0.8 angstroms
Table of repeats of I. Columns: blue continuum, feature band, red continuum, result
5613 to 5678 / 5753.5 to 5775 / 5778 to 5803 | -0.03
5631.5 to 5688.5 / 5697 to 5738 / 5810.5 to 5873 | 0.01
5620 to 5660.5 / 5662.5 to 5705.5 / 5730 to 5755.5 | 0.01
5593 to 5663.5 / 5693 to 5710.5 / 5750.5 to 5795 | 0.02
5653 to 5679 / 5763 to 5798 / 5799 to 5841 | 0.02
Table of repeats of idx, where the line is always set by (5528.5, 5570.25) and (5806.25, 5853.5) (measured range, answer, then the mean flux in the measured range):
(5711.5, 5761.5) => 0.00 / 2.61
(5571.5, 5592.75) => 0.09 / 2.23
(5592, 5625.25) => 0.06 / 2.32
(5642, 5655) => -0.01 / 2.52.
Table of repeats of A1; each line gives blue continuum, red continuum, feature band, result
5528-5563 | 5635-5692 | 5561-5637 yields 4.4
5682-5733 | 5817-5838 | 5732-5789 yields -0.5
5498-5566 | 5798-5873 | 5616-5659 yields 0.2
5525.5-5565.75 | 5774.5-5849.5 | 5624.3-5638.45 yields 0.1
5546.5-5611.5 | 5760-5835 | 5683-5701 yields -0.1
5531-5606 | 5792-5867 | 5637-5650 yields -0.4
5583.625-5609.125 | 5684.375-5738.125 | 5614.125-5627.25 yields 0.1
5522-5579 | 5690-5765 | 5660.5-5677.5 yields -0.1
